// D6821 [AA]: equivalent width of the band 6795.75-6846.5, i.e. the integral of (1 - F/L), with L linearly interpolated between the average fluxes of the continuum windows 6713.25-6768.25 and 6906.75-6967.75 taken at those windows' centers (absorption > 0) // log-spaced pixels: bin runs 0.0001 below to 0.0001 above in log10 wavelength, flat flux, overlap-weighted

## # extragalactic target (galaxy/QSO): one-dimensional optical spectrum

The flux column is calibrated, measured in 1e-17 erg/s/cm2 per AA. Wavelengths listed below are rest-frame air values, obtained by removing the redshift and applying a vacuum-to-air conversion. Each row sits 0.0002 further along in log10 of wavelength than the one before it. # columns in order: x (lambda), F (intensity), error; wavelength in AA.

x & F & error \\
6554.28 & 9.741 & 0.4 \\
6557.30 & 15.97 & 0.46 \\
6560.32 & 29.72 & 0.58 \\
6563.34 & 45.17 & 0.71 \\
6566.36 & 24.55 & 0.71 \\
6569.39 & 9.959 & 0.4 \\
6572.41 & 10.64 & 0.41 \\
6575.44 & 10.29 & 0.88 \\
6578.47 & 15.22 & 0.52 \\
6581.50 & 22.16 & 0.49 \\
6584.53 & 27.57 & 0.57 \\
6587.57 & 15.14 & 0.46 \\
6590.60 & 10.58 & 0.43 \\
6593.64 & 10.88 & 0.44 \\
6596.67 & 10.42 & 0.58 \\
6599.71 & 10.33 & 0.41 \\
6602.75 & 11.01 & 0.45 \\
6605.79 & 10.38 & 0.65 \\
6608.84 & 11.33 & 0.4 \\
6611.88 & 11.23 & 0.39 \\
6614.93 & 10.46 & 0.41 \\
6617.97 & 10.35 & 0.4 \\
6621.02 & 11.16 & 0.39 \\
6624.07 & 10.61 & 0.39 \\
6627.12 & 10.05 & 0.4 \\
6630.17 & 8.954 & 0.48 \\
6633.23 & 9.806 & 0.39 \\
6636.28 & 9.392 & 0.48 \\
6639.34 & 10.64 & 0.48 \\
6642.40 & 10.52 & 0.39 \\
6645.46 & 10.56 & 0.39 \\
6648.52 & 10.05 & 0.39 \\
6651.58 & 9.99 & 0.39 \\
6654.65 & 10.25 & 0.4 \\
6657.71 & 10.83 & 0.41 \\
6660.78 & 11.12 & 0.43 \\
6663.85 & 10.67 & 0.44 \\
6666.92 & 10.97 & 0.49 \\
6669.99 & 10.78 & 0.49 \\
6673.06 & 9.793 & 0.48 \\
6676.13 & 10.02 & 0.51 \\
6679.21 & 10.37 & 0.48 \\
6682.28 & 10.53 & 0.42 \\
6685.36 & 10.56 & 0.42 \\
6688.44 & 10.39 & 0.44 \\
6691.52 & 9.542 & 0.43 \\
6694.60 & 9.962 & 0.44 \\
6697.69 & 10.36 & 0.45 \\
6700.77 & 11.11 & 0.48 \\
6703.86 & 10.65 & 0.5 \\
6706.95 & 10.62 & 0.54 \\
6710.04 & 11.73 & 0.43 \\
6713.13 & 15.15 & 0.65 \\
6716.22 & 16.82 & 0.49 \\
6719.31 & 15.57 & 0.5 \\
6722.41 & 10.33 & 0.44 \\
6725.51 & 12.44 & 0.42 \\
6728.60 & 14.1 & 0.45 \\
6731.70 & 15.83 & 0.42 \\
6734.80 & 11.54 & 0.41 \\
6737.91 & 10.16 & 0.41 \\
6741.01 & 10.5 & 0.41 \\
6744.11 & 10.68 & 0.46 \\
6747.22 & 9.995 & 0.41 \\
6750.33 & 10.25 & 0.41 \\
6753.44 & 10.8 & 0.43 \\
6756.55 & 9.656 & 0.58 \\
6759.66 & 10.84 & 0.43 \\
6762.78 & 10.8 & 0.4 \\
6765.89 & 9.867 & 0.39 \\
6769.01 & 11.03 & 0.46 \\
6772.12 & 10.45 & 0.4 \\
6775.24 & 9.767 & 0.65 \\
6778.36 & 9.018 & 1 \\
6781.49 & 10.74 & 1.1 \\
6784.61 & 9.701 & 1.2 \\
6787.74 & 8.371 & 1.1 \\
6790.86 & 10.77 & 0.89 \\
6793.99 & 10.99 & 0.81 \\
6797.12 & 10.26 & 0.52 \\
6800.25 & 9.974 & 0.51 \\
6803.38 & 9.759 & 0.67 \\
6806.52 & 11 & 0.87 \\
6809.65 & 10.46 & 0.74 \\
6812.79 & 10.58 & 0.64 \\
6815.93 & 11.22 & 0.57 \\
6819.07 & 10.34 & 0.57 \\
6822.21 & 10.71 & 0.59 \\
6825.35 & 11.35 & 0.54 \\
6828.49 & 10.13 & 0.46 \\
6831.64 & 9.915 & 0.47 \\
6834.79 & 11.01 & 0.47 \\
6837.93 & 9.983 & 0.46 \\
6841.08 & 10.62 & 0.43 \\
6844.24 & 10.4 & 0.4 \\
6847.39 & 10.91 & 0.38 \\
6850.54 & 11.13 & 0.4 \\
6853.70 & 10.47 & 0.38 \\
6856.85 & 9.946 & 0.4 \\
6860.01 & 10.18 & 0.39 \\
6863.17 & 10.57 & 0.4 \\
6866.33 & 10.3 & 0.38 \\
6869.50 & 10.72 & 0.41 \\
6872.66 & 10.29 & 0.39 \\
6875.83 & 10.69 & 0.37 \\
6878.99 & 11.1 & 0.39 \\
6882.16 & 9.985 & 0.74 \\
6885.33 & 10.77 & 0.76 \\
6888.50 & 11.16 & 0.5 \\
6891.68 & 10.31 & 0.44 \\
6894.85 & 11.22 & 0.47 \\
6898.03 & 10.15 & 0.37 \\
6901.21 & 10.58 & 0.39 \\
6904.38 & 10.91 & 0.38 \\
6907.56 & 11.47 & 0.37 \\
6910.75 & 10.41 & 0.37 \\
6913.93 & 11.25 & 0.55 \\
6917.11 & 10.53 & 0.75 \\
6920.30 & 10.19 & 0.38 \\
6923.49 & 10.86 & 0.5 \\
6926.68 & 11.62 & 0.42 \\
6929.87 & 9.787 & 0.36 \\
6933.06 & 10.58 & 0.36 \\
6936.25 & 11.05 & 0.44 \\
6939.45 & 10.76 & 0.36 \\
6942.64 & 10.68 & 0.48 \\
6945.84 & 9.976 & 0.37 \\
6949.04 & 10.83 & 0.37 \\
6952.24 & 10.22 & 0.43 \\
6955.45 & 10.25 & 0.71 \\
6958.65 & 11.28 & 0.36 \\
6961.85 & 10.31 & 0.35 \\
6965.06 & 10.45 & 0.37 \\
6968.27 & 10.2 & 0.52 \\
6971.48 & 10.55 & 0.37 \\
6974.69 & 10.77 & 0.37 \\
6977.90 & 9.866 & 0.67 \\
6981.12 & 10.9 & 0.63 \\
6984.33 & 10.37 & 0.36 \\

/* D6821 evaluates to 3.9 AA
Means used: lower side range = 11.8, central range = 10.5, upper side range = 10.6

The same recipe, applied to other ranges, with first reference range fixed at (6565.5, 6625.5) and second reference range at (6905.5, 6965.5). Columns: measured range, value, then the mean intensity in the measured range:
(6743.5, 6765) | 2.8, 10.4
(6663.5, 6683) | 3.3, 10.4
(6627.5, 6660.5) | 6.7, 10.1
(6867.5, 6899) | 1.1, 10.6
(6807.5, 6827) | 1.2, 10.8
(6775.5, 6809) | 4.7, 10.1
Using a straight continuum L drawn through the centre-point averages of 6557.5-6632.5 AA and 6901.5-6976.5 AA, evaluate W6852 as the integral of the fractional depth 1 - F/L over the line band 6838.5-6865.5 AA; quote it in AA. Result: 2.8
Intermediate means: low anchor 14.9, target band 10.5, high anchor 10.6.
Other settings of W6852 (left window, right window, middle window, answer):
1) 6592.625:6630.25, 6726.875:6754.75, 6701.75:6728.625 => -3.73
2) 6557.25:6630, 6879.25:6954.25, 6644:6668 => 6.19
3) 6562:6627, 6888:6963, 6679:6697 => 4.32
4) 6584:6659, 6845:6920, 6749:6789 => 2.67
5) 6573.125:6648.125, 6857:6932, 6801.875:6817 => 0.63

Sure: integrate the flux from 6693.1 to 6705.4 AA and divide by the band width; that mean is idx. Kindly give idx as 10.5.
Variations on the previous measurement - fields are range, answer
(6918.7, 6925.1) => 10.5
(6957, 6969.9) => 10.6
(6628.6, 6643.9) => 9.86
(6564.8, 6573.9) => 15.2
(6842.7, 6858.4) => 10.6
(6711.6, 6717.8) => 16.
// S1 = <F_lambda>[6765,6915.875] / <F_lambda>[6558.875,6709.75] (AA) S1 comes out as 0.83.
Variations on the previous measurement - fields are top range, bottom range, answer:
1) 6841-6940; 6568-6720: 0.92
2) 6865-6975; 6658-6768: 0.94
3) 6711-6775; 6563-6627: 0.84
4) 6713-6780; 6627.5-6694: 1.12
